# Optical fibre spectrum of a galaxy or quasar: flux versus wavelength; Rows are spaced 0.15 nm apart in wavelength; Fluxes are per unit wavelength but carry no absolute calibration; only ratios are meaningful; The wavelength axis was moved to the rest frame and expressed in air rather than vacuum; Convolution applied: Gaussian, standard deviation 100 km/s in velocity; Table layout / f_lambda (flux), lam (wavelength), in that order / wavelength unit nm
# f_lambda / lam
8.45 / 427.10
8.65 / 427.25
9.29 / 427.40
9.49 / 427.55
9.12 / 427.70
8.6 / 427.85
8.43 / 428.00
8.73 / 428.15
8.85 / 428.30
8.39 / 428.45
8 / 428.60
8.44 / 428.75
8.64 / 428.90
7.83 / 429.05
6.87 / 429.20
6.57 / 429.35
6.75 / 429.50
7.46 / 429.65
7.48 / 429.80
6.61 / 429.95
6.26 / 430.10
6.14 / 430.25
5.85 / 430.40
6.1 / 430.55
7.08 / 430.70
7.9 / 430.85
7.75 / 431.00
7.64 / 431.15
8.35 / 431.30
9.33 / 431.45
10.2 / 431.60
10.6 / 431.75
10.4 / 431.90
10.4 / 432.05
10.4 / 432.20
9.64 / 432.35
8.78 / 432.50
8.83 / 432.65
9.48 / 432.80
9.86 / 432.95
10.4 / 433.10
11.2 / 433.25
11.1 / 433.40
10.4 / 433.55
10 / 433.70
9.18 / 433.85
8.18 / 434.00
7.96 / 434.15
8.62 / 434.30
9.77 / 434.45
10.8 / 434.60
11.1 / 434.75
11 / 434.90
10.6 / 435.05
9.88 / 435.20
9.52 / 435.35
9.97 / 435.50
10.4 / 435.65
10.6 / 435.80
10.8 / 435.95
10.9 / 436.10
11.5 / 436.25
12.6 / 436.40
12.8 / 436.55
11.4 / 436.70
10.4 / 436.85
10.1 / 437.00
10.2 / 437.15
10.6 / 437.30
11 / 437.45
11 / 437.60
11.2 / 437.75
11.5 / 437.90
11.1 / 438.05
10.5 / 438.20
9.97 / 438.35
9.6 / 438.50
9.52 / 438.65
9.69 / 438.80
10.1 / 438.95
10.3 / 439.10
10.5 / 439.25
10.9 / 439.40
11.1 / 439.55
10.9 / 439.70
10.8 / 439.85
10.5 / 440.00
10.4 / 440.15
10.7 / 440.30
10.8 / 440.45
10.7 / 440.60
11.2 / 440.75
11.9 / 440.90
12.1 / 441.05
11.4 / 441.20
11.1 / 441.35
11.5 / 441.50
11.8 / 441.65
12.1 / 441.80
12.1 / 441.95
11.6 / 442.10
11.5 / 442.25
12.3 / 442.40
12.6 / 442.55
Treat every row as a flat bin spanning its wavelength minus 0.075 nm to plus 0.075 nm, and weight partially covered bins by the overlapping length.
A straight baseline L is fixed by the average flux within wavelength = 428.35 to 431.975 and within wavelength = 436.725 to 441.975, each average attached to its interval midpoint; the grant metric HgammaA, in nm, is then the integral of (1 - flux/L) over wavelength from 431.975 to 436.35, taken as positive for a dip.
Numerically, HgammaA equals -0.46 nm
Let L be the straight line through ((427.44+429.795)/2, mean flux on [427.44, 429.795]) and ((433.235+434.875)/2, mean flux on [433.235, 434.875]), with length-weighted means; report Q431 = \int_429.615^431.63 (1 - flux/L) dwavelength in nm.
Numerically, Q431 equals 0.32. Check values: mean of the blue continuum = 8.14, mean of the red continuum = 9.83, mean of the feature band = 7.38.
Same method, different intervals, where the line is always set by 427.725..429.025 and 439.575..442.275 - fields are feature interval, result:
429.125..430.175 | 0.231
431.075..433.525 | -0.110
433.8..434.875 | 0.041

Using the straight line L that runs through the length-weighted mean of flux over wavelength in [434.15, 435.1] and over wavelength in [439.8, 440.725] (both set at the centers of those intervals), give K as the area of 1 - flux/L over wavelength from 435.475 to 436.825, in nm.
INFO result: -0.13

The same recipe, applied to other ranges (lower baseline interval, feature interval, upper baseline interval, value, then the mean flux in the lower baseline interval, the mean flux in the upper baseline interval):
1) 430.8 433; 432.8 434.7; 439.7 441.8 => -0.02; 9.31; 11.2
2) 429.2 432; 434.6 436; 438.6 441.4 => -0.18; 7.69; 10.8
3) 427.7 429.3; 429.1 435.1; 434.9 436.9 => 0.49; 8.29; 10.9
